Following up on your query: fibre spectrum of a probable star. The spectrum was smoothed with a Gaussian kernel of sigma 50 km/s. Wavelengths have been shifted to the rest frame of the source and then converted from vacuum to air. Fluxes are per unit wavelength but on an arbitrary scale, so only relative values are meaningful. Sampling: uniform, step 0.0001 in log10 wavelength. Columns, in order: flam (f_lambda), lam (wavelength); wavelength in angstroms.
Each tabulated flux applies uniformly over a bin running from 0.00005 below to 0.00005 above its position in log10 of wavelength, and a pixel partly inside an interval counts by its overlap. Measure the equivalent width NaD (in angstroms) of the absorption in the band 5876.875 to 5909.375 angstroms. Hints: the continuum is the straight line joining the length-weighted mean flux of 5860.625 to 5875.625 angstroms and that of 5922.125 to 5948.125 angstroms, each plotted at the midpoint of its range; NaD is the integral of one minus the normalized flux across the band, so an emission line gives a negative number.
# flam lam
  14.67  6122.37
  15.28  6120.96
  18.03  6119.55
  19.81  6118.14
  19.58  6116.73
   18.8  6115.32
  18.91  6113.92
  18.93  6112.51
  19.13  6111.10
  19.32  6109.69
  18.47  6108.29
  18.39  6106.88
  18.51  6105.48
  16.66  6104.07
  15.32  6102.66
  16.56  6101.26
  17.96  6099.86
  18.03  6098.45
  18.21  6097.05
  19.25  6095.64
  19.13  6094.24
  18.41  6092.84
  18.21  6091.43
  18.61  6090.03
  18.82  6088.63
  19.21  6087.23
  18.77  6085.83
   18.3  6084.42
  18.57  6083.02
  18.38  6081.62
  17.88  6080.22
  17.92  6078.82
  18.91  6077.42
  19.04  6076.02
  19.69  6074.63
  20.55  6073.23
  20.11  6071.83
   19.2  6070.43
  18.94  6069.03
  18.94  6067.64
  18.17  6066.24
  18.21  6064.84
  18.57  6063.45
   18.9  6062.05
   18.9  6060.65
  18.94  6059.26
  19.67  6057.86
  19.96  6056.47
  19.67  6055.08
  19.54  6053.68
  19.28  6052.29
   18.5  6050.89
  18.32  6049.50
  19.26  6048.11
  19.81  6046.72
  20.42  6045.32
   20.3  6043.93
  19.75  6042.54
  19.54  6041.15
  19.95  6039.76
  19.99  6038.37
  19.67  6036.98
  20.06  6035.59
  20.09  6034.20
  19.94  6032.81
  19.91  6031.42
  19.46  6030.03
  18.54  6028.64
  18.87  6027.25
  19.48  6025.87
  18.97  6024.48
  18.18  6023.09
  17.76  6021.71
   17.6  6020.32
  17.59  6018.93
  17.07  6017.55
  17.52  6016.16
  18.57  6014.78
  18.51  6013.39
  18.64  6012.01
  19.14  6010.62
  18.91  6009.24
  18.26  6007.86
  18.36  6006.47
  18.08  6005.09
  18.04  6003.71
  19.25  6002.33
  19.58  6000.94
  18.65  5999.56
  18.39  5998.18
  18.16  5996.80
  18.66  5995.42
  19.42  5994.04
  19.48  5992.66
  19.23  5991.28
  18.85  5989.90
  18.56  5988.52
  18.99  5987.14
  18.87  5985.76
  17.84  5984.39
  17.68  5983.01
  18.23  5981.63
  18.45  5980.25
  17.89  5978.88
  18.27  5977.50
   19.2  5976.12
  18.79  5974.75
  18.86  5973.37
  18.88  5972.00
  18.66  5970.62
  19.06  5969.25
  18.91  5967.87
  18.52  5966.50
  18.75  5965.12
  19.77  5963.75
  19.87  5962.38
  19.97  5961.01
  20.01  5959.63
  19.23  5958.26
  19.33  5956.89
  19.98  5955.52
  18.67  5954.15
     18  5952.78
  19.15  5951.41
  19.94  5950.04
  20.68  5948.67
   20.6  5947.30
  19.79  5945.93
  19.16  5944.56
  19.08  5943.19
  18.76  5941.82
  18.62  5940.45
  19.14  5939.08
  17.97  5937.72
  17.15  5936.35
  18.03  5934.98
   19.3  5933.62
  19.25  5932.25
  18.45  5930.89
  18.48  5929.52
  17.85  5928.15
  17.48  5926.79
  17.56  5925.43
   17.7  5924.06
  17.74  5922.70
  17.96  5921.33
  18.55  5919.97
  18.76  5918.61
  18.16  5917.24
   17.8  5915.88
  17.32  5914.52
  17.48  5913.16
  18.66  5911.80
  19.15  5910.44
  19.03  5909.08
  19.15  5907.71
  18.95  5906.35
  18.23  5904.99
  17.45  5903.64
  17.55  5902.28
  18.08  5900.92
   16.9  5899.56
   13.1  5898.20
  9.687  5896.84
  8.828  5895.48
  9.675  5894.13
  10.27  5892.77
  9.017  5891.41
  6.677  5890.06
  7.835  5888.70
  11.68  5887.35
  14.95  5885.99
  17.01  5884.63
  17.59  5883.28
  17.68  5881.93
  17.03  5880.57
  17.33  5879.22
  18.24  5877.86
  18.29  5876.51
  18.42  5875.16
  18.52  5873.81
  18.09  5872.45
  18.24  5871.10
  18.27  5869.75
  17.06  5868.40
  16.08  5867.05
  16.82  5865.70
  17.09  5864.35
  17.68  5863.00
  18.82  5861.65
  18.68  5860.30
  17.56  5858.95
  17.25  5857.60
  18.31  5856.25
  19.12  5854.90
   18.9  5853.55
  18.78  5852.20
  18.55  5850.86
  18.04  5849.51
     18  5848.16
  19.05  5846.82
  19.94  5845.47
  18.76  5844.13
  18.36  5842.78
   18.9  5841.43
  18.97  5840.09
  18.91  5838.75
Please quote 6.1 angstroms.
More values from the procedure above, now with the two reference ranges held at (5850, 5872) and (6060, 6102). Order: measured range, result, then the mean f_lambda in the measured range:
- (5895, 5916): 1.6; 16.8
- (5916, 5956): -1.0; 18.7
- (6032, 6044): -0.9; 19.9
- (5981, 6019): -0.3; 18.5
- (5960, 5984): -0.6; 18.8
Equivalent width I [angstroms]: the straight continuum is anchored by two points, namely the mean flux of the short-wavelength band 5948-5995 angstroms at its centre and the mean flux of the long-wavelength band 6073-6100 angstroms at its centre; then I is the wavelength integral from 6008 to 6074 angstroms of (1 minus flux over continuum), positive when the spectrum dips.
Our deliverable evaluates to -1.0 angstroms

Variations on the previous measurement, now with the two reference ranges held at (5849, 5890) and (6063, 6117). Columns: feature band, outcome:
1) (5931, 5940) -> -0.48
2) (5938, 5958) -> -1.93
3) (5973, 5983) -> -0.36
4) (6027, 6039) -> -0.96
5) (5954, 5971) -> -1.53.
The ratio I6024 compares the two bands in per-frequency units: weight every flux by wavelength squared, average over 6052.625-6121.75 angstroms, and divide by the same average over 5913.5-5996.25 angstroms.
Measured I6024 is 1.0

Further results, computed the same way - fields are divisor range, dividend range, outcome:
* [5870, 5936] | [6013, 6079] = 1.22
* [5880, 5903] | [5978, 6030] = 1.46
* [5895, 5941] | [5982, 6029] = 1.09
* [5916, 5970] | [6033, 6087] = 1.06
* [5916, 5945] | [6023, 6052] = 1.10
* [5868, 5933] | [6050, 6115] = 1.21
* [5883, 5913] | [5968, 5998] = 1.32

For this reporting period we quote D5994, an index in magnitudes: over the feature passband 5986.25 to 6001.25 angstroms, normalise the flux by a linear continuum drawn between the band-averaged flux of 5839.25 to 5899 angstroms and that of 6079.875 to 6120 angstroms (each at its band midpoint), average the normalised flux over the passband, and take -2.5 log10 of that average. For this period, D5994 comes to -0.09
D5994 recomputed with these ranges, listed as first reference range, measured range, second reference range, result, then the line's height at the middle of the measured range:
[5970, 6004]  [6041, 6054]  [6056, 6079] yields -0.03 mag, 19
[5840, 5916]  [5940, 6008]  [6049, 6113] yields -0.08 mag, 17.6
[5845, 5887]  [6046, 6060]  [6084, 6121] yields -0.06 mag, 18.3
